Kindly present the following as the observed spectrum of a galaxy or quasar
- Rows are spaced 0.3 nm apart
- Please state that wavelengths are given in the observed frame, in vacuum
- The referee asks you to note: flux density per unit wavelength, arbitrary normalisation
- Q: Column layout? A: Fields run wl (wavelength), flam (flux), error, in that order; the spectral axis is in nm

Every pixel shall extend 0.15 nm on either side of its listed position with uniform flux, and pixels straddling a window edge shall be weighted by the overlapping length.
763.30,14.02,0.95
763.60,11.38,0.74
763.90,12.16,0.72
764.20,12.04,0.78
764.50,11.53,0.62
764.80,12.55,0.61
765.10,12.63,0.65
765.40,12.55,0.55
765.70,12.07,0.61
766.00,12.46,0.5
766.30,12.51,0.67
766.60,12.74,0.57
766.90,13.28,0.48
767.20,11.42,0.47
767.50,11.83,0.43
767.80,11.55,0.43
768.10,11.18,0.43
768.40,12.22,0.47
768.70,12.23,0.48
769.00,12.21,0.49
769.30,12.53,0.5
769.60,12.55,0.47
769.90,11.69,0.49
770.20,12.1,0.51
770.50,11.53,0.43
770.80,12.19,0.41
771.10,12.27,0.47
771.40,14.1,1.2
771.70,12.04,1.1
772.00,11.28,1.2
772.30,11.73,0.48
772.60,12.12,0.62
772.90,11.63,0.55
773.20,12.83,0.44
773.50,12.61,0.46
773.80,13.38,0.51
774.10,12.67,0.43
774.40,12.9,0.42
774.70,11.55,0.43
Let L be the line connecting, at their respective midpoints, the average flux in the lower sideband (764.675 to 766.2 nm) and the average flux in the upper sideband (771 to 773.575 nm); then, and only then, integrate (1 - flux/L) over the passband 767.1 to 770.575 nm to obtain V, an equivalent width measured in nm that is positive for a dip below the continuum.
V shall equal 0.12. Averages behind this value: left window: 12.5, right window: 12.3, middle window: 11.9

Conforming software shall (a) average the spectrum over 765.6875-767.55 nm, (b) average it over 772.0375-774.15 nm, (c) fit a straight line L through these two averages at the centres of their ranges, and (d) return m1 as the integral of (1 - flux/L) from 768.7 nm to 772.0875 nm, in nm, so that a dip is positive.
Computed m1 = 0.03 nm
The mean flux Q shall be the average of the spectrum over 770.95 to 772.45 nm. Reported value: 12.3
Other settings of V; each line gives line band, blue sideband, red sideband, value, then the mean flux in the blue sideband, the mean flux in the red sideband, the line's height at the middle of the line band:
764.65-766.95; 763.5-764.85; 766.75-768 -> -0.120 nm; 11.9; 12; 11.9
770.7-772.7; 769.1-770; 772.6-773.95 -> 0.030 nm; 12.3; 12.6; 12.4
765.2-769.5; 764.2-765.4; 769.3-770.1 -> 0.005 nm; 12.3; 12.2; 12.2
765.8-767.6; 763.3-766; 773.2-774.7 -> -0.004 nm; 12.2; 12.8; 12.4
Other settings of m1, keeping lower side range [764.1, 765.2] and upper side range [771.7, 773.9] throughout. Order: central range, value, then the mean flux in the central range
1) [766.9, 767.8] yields 0.021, 11.9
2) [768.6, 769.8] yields -0.017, 12.4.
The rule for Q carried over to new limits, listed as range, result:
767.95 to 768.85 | 11.9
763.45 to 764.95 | 11.9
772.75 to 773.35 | 12.2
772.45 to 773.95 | 12.5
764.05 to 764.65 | 11.8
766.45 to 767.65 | 12.3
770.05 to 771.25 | 12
